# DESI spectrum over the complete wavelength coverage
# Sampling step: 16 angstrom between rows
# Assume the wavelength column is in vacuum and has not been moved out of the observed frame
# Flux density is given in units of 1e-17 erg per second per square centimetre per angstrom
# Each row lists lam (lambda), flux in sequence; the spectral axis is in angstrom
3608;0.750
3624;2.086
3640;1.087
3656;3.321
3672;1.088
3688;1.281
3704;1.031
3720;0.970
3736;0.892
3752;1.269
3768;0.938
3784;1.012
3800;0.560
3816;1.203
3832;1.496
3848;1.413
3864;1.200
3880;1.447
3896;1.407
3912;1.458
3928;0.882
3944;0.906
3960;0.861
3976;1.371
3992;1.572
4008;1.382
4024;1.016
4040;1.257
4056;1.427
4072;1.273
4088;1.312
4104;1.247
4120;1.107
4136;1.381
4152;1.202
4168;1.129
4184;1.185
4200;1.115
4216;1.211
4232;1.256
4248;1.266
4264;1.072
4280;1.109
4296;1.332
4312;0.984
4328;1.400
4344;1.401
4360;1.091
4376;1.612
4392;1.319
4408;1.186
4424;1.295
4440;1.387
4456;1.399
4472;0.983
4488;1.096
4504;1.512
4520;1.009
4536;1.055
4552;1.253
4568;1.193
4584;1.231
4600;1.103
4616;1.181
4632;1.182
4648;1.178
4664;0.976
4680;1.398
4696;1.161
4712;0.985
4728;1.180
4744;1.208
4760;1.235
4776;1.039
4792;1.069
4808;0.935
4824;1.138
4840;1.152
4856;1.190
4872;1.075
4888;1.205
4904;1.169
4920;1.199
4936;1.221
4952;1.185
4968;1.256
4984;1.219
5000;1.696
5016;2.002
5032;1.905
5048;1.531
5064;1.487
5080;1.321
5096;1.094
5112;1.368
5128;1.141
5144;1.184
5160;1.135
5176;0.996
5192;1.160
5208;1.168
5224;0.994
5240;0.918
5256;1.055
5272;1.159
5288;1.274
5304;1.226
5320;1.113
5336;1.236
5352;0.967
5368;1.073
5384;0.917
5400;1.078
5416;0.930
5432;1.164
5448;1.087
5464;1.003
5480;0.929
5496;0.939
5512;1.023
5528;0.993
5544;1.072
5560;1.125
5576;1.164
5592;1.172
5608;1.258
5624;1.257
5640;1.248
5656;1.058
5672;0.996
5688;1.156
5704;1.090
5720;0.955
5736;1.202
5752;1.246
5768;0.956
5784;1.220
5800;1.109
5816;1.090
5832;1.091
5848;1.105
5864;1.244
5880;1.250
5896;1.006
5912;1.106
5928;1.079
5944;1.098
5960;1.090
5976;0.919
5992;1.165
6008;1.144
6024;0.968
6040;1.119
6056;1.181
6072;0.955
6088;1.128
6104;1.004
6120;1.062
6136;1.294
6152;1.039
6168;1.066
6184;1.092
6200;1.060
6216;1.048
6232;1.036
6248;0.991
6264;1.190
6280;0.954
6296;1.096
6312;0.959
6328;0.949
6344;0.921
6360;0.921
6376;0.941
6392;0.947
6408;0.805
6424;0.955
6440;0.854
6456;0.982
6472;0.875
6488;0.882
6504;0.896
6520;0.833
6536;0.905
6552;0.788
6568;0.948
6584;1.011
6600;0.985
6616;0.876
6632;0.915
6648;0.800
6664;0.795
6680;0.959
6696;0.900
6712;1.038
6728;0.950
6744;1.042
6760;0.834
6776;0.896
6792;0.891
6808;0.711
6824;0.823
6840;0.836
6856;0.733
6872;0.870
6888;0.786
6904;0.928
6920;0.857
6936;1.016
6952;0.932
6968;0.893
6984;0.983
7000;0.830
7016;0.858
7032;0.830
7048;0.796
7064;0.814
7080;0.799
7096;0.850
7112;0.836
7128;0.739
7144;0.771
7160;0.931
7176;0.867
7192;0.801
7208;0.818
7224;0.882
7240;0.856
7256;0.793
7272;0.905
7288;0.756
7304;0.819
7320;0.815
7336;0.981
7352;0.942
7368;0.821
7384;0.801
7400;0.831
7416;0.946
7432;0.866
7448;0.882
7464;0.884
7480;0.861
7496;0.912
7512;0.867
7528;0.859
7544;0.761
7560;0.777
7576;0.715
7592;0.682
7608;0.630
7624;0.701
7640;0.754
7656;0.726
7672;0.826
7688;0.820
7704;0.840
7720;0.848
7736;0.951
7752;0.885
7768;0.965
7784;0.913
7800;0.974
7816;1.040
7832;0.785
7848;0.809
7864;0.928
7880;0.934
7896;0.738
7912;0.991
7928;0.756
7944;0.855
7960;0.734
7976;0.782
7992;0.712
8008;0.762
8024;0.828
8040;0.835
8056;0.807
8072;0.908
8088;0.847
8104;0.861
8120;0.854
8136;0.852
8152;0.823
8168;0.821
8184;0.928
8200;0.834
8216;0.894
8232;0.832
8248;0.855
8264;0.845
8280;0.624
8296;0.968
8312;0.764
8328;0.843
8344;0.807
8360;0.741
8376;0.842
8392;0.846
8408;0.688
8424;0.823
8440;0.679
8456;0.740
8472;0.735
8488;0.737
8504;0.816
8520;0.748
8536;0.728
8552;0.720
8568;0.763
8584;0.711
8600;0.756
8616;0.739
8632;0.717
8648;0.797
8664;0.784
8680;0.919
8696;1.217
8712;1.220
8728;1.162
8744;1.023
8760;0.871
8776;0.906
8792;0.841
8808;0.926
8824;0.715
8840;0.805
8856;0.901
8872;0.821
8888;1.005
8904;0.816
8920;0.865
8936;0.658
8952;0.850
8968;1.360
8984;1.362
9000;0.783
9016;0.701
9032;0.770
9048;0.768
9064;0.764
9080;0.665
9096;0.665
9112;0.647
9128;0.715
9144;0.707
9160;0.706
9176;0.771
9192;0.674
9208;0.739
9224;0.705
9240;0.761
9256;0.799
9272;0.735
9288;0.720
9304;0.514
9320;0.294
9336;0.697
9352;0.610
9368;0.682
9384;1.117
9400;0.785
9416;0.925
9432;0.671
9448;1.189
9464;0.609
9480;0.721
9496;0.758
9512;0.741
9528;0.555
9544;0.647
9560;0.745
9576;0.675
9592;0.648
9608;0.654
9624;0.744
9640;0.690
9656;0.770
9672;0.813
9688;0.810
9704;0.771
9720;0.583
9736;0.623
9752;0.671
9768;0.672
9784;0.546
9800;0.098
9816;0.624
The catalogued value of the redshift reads 0.793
